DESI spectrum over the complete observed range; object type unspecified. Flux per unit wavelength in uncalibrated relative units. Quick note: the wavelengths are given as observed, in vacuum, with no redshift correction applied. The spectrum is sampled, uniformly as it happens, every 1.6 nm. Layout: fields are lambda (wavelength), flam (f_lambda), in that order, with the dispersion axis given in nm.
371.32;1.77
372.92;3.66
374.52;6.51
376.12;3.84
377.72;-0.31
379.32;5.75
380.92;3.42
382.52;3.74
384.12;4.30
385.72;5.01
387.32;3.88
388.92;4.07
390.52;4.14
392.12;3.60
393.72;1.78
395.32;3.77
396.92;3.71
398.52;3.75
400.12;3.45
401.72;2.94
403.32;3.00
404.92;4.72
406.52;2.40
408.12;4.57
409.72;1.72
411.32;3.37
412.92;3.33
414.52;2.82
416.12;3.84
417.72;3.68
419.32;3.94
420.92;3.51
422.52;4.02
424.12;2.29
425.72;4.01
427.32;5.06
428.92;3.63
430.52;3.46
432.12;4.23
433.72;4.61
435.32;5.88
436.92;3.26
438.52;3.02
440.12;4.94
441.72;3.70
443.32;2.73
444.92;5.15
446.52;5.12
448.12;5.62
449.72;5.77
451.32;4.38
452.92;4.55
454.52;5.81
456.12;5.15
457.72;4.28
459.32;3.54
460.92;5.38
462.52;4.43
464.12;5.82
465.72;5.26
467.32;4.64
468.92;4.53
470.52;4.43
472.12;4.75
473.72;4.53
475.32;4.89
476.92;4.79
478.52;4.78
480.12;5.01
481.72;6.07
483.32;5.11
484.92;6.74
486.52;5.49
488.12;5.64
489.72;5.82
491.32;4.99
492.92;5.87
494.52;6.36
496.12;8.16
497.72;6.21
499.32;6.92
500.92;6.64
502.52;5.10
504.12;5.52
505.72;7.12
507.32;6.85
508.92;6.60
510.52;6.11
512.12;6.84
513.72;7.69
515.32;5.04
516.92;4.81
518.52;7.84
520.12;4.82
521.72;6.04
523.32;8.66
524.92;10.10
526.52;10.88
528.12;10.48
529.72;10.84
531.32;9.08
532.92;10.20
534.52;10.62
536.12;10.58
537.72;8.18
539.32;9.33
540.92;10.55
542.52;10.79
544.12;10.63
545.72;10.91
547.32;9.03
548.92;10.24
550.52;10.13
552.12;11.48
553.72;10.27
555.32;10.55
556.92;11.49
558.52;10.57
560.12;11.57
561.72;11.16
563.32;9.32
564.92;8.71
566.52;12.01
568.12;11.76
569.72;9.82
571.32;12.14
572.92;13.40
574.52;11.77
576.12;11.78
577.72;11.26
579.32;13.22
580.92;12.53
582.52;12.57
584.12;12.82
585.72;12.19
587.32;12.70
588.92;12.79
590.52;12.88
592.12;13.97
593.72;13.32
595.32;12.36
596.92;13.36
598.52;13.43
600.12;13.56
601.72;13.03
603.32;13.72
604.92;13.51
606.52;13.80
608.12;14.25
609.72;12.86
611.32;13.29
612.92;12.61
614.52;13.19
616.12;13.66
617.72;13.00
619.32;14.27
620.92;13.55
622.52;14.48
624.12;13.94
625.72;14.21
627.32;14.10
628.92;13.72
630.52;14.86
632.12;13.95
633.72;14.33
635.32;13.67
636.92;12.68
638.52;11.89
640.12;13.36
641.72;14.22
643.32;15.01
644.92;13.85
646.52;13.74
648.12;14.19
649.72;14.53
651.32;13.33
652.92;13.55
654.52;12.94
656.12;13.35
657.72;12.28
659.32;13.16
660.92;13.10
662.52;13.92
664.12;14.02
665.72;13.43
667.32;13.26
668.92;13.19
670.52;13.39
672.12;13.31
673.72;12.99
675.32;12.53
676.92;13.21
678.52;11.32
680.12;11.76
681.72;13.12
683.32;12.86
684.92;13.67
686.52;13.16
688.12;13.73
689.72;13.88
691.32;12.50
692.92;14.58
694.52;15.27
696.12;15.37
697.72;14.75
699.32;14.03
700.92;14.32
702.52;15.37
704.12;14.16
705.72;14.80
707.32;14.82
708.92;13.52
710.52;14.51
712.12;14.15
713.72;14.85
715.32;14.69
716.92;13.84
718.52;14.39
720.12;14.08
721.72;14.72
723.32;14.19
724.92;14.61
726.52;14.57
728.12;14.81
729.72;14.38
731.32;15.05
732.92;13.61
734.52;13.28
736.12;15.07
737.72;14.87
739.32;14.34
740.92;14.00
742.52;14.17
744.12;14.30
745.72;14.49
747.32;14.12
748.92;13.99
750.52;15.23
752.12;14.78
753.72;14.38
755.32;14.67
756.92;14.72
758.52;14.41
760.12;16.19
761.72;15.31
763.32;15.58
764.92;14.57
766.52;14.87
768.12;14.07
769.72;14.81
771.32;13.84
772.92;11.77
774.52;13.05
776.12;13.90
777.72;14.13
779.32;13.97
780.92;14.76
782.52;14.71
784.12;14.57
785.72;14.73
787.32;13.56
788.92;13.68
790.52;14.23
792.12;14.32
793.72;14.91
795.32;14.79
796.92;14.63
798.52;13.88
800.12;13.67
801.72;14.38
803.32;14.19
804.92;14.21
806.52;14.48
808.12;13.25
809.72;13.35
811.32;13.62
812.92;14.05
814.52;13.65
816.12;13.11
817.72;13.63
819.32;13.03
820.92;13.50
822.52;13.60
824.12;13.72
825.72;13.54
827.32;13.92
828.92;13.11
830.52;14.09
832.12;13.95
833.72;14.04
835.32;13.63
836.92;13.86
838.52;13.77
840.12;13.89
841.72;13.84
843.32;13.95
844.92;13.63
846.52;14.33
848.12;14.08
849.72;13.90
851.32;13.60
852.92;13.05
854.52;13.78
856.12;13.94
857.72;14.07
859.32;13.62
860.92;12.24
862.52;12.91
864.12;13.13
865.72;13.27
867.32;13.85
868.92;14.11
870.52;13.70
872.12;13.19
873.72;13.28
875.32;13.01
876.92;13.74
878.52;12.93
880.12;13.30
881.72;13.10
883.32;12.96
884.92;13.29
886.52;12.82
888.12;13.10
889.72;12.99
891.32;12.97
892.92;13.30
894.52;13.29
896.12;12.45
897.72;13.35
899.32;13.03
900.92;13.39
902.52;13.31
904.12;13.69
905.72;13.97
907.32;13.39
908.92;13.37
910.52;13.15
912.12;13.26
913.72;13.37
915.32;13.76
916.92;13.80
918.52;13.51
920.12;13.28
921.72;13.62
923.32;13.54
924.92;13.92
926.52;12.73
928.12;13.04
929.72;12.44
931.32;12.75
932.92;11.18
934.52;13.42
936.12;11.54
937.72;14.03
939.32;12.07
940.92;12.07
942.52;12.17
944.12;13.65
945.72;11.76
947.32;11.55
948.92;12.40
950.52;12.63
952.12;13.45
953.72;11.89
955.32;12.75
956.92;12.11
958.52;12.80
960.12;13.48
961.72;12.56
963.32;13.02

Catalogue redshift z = 0.312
